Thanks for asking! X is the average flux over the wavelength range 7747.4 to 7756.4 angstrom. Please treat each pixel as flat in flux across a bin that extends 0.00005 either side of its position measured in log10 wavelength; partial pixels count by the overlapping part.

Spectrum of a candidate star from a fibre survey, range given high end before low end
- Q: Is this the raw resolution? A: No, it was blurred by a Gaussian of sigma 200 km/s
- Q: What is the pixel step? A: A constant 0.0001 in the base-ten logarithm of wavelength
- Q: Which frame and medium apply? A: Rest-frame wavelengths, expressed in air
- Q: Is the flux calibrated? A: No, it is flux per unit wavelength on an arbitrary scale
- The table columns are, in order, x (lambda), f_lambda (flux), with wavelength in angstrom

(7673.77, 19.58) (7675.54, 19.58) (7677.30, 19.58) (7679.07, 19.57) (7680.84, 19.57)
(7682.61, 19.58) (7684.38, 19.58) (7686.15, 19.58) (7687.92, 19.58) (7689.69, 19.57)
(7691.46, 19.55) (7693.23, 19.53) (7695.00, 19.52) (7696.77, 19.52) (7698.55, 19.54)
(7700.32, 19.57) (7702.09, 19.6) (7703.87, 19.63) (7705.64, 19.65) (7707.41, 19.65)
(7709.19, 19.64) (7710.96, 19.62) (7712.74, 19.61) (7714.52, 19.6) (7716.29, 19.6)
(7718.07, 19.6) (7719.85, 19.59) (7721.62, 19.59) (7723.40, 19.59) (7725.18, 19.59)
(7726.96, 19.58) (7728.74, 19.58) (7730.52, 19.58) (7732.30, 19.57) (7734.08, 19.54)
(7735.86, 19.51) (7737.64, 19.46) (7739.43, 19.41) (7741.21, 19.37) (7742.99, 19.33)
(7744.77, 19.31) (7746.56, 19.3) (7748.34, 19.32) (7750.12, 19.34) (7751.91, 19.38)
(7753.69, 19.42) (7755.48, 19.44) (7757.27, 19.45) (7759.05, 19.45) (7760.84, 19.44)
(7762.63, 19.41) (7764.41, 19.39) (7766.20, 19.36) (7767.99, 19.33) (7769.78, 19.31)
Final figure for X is 19.4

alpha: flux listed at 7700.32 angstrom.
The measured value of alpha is 19.57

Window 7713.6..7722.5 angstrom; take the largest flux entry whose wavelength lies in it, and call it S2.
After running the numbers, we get 19.6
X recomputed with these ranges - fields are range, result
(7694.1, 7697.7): 19.5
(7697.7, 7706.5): 19.6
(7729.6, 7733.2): 19.6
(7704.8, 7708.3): 19.7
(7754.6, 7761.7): 19.4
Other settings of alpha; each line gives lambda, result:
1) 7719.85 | 19.59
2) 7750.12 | 19.34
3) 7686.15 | 19.58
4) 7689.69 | 19.57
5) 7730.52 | 19.58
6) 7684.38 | 19.58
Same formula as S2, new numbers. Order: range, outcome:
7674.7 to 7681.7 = 19.58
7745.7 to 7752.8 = 19.38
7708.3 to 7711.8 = 19.64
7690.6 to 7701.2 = 19.57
